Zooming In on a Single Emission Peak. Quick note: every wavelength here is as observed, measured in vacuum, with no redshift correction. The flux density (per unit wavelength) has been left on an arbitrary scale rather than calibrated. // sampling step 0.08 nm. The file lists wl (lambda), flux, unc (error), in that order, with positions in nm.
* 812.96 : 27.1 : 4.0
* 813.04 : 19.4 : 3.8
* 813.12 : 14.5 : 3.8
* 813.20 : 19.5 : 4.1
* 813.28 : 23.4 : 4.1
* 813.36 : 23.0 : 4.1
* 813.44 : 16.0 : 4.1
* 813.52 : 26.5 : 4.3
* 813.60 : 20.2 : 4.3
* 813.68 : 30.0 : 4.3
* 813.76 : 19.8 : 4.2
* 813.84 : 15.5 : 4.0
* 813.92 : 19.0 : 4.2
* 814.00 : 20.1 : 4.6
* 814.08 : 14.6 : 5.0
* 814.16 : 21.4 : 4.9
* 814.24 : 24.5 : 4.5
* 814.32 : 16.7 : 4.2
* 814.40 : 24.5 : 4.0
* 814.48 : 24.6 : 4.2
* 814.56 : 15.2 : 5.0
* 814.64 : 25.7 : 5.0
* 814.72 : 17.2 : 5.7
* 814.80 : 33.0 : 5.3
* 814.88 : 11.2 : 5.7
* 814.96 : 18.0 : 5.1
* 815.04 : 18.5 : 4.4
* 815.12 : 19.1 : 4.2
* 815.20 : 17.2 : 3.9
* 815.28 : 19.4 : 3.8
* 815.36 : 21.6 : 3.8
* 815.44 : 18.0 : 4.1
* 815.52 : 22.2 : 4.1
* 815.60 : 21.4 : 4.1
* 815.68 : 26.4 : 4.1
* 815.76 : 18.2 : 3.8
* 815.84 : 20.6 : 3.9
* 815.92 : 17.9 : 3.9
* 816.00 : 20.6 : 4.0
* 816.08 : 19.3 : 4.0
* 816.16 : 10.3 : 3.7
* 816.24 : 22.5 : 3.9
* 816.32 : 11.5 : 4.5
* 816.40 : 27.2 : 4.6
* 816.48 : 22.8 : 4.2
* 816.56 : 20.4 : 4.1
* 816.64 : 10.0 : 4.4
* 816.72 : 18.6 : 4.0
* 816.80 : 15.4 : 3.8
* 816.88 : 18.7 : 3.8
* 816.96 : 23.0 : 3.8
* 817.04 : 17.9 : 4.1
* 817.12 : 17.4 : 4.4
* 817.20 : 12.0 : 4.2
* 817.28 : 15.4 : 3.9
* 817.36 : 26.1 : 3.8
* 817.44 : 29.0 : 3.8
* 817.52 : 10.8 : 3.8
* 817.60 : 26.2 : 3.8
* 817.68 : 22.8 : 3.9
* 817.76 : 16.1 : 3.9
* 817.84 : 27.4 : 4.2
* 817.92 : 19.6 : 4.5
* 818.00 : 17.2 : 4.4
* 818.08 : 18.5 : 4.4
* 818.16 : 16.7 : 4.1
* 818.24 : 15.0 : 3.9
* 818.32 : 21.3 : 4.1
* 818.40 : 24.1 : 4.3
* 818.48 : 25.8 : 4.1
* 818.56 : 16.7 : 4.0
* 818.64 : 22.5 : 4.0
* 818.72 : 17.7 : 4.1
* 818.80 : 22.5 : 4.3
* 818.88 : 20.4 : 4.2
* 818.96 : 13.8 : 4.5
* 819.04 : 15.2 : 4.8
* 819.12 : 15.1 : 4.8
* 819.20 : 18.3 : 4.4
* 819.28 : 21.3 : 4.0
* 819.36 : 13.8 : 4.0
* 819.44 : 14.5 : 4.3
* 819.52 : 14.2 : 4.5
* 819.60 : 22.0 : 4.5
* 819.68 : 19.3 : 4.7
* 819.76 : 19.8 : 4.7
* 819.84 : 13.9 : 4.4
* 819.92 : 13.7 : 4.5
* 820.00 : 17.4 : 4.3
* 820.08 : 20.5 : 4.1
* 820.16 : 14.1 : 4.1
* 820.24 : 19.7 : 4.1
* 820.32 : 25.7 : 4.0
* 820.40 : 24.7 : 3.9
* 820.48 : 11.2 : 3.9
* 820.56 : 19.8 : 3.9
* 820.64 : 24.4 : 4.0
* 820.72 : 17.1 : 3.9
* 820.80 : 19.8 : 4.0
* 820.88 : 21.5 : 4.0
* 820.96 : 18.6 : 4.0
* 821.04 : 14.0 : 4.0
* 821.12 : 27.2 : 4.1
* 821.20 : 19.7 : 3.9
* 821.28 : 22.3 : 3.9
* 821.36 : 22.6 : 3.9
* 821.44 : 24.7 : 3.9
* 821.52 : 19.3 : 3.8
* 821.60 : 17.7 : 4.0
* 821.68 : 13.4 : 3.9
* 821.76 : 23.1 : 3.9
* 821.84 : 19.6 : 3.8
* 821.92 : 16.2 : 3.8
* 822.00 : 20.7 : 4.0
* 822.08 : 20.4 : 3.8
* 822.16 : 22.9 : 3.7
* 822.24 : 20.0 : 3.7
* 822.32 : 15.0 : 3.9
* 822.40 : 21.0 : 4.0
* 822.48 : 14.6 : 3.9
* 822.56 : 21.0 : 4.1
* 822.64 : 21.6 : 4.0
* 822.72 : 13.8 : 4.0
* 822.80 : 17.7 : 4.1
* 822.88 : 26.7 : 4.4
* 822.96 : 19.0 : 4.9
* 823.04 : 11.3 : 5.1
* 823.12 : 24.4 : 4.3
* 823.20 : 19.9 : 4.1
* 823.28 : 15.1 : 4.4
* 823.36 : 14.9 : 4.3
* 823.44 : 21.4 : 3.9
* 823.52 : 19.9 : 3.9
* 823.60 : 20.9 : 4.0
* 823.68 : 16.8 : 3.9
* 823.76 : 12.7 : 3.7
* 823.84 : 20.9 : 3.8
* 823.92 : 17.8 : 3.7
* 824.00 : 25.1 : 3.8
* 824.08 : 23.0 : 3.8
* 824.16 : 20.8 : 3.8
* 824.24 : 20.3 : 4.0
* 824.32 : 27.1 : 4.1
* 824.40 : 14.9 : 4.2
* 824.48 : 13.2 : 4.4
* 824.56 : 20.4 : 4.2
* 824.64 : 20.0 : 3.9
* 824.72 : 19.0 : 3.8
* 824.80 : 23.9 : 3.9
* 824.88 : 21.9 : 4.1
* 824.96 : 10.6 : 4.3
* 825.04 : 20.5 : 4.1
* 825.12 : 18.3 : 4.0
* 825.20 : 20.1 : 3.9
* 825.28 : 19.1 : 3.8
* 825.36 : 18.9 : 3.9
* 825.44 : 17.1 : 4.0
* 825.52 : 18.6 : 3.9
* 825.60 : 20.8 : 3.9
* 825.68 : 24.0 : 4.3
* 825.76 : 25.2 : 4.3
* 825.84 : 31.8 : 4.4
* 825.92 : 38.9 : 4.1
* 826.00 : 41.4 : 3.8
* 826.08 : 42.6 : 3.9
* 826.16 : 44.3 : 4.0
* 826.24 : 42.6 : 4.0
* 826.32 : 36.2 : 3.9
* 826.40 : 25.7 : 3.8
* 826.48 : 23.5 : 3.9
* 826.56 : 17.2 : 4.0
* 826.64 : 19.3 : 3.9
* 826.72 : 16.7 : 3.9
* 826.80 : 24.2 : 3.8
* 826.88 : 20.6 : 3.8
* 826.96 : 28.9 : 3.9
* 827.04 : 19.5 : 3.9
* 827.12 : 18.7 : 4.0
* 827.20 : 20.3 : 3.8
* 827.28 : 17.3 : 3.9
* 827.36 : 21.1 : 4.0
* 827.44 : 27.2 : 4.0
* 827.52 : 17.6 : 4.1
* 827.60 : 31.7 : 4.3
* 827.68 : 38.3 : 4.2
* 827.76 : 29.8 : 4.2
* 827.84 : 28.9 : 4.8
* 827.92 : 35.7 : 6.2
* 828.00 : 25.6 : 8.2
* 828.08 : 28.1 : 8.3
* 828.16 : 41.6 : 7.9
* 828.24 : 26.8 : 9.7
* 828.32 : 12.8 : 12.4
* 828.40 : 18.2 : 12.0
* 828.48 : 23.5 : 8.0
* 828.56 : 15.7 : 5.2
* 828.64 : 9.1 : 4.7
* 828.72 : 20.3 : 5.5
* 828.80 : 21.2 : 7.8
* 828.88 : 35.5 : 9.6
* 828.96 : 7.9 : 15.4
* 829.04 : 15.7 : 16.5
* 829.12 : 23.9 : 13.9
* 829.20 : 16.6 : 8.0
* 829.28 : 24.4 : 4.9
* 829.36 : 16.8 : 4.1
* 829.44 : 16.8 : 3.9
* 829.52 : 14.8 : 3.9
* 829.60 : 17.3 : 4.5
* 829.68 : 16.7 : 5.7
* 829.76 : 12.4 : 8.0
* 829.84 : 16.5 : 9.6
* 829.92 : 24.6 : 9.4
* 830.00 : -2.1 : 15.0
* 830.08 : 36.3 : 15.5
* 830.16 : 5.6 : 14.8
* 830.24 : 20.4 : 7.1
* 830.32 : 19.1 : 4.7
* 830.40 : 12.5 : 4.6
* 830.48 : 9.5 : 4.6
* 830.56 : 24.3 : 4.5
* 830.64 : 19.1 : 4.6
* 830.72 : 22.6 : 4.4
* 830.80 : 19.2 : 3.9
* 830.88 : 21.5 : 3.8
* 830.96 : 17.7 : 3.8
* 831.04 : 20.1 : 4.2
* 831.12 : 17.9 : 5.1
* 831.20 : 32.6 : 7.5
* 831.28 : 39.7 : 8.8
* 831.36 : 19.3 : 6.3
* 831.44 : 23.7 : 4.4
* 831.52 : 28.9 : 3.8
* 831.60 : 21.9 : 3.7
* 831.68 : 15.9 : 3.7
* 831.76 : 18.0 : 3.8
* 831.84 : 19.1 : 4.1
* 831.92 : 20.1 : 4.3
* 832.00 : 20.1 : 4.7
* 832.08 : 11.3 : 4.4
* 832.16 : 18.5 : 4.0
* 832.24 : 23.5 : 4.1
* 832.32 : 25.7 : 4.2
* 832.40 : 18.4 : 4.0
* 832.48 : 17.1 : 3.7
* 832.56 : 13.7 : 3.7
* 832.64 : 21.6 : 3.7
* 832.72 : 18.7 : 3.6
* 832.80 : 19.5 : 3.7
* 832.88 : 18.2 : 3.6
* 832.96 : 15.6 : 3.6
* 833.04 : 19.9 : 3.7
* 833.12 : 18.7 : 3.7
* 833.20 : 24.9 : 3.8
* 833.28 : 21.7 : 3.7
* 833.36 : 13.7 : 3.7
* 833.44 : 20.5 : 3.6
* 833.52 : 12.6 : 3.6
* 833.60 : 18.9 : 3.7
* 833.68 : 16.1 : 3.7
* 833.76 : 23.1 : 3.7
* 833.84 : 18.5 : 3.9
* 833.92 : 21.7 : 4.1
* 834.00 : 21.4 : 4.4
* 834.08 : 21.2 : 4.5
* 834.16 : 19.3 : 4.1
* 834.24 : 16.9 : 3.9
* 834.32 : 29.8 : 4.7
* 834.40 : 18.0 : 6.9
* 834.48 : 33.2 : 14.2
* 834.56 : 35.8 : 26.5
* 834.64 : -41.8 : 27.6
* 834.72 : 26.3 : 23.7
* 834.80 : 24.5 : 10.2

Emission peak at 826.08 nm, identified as [S II]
